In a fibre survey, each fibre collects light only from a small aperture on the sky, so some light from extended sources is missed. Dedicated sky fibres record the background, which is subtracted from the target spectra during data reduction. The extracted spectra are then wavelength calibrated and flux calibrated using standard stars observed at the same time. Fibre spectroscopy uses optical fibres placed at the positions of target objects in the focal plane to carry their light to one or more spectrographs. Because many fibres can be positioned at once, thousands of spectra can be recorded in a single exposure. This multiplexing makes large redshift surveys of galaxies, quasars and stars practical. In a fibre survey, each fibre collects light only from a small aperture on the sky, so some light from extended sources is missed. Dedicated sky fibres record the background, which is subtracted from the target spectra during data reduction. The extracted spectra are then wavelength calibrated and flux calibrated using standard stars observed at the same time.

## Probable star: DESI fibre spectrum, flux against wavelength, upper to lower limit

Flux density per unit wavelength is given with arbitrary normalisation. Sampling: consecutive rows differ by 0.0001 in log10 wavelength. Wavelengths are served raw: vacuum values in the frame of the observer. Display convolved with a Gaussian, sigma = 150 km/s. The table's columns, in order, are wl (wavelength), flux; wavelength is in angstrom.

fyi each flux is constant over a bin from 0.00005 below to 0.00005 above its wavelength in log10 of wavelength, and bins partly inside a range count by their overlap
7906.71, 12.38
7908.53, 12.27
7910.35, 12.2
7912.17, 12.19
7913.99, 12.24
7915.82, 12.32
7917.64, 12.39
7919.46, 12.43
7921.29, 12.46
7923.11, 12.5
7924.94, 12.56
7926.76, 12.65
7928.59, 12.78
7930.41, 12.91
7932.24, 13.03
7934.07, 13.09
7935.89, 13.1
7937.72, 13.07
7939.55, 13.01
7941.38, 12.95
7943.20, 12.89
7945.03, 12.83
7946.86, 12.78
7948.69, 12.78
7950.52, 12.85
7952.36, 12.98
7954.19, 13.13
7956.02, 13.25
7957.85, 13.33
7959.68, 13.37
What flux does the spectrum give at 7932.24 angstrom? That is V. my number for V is 13.03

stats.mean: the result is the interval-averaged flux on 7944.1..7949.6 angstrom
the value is 12.8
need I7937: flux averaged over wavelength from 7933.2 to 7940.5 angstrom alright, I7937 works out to 13.1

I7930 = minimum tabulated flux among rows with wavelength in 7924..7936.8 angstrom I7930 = 12.56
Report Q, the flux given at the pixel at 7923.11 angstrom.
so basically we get 12.5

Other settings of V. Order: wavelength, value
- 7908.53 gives 12.27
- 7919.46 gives 12.43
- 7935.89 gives 13.1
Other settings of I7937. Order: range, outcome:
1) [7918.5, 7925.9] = 12.5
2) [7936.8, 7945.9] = 13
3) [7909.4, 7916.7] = 12.2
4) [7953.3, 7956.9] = 13.2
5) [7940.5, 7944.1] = 13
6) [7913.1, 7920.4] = 12.3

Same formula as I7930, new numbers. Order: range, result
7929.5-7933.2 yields 12.91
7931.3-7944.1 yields 12.89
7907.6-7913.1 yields 12.19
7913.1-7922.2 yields 12.24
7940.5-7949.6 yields 12.78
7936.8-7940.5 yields 13.01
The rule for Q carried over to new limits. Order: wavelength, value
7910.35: 12.2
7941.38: 12.95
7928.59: 12.78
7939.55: 13.01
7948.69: 12.78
